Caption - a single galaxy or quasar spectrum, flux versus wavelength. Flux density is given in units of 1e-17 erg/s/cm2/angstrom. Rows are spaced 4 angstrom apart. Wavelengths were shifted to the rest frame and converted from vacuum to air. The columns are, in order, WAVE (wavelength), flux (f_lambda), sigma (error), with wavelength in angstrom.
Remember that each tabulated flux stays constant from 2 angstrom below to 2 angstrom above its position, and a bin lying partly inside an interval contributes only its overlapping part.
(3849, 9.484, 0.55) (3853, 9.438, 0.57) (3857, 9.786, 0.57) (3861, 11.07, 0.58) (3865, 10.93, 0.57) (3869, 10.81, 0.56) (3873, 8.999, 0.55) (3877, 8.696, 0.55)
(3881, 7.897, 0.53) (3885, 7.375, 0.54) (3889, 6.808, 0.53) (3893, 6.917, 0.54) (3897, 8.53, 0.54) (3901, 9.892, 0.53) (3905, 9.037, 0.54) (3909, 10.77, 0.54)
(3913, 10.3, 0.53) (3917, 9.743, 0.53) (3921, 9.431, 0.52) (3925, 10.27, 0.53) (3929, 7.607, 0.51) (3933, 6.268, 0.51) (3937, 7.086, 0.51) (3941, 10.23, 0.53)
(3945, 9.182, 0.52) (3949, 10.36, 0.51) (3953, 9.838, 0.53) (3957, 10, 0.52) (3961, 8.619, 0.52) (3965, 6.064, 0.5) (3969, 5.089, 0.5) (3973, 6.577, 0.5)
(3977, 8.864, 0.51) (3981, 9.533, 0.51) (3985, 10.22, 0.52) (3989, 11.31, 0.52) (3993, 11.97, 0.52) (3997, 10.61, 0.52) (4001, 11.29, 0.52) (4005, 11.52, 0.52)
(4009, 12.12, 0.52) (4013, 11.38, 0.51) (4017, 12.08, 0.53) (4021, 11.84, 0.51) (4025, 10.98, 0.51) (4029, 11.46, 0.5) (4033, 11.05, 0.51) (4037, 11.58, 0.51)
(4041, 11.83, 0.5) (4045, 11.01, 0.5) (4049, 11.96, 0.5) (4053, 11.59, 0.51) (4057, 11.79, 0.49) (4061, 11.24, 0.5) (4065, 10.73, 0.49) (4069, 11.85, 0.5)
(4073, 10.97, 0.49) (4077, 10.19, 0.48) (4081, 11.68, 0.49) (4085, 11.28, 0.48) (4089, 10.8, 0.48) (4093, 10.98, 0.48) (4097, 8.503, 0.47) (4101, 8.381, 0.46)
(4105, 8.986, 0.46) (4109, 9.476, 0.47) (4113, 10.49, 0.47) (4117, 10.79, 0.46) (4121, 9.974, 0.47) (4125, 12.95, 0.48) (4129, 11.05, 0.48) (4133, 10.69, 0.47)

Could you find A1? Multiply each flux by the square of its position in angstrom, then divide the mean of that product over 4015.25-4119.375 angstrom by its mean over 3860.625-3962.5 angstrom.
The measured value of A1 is 1.3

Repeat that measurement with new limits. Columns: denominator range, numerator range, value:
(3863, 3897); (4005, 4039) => 1.45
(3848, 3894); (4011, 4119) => 1.33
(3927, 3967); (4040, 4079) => 1.40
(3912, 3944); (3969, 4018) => 1.22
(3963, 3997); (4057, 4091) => 1.32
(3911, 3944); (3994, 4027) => 1.35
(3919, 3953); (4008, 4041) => 1.36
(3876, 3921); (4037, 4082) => 1.40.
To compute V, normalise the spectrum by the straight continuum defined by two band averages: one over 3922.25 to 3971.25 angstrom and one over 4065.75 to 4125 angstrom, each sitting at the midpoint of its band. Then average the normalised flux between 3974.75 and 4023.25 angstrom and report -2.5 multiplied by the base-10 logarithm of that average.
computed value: -0.21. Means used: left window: 8.39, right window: 10.4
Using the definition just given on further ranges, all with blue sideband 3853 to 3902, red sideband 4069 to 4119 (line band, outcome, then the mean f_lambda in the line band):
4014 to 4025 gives -0.19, 11.7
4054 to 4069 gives -0.13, 11.4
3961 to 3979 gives 0.36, 6.87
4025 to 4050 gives -0.15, 11.4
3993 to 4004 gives -0.15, 11.2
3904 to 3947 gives 0.02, 9.09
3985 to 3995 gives -0.18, 11.4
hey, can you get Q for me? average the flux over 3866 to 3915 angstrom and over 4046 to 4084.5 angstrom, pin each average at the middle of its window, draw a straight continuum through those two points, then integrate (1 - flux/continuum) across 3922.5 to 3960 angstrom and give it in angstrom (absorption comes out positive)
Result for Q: 2.41 angstrom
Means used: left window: 8.88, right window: 11.3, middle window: 8.98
